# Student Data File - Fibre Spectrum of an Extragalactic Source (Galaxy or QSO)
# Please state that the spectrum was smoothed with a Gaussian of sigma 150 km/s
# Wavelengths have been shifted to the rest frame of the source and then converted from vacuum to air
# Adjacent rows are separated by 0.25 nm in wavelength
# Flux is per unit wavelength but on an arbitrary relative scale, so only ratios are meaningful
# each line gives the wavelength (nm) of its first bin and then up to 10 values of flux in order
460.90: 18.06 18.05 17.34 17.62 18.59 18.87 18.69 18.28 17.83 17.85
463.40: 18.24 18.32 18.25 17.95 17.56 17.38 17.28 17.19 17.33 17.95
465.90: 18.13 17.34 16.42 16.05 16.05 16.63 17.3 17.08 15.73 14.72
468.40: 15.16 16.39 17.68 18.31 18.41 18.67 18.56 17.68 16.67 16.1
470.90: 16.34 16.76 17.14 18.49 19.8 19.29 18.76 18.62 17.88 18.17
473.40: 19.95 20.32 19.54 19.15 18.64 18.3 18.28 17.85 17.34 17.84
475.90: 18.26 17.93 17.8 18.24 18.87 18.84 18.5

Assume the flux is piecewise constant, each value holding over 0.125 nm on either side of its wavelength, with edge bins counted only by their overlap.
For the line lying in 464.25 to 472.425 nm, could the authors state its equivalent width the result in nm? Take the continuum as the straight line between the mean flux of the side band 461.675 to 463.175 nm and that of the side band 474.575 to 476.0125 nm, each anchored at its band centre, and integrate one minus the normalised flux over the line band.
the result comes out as 0.40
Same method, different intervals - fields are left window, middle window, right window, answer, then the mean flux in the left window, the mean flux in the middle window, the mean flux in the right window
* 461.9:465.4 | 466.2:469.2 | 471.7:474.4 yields 0.33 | 18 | 16.4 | 19.1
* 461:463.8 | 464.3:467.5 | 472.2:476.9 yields 0.20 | 18.2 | 17.1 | 18.5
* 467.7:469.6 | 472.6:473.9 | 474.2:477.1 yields -0.10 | 16.7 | 19.1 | 18.2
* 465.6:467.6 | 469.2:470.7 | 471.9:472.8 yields 0.03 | 17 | 17.8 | 19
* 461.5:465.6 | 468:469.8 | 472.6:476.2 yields 0.12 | 17.9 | 17.1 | 18.5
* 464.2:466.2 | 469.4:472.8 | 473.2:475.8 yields 0.06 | 17.5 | 17.9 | 18.7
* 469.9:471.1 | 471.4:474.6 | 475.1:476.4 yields -0.30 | 16.9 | 19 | 17.8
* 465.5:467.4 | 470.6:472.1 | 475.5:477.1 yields 0.00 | 17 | 17.6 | 18.2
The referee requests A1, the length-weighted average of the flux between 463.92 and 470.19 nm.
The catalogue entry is 17.2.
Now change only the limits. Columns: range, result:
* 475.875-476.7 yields 18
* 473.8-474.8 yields 18.9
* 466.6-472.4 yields 17.2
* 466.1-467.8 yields 16.7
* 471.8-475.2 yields 18.9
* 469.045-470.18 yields 18.4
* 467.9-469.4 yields 16.6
